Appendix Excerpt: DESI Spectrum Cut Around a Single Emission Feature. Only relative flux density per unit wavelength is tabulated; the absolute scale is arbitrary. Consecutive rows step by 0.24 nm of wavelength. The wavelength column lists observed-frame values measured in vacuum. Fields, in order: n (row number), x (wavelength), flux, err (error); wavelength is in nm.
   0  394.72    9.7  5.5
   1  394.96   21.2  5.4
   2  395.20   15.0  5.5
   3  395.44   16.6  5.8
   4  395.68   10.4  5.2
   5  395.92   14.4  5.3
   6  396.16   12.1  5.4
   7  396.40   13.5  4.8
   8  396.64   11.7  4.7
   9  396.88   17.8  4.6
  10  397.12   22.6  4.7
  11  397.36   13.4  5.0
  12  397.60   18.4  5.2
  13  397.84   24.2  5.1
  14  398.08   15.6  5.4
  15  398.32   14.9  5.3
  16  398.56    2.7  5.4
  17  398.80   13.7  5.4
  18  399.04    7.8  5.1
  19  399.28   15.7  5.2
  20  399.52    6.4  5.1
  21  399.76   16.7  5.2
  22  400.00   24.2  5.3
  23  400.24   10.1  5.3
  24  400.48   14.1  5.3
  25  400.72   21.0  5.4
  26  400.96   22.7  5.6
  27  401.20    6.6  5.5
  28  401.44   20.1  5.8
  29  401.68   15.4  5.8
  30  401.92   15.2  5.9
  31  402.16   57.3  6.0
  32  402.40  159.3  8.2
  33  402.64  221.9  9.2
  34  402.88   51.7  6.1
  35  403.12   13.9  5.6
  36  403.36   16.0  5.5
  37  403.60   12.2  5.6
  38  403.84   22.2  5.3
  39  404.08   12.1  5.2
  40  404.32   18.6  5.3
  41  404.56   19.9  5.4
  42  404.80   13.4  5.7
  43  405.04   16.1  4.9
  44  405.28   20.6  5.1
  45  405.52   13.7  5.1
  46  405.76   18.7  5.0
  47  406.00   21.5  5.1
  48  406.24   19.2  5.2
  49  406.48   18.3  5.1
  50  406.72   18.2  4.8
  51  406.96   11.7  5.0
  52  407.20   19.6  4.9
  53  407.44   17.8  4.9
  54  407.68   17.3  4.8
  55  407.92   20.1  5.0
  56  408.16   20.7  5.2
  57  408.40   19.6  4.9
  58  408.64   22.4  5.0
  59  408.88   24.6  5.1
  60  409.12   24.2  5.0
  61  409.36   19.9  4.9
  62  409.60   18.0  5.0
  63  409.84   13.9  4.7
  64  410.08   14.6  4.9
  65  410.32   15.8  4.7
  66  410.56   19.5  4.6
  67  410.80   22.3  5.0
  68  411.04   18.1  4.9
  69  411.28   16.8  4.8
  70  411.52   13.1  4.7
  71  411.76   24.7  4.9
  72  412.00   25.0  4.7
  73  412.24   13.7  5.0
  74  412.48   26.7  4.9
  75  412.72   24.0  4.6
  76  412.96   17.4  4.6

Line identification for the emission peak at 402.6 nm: [O II] 3727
